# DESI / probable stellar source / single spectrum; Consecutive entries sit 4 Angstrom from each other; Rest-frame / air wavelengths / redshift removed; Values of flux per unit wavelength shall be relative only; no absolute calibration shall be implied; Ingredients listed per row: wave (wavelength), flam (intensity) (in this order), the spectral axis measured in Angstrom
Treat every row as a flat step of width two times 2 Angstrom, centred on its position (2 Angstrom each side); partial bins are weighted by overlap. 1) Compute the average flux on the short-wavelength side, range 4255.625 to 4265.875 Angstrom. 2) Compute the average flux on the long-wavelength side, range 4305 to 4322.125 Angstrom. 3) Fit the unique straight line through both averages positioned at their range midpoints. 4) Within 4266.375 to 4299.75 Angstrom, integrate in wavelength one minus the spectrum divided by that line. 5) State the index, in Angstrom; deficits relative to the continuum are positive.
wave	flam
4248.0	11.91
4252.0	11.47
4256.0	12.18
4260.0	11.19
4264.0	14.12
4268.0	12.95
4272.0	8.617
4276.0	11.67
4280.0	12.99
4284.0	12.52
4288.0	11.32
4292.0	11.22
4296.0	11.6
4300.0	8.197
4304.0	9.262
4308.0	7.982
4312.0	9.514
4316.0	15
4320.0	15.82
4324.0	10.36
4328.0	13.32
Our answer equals 2.3 Angstrom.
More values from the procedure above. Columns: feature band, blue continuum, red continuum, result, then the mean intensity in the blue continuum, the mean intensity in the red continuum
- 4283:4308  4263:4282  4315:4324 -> 5.1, 12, 14.3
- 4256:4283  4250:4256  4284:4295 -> -0.8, 11.7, 11.5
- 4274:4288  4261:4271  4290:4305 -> -0.9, 12.8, 10.1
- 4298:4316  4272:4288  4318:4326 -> 4.6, 11.8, 13.1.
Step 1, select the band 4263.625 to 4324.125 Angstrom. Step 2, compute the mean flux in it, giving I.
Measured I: 11.4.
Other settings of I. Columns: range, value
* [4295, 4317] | 9.98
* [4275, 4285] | 12.5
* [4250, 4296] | 11.8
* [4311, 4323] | 13.5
